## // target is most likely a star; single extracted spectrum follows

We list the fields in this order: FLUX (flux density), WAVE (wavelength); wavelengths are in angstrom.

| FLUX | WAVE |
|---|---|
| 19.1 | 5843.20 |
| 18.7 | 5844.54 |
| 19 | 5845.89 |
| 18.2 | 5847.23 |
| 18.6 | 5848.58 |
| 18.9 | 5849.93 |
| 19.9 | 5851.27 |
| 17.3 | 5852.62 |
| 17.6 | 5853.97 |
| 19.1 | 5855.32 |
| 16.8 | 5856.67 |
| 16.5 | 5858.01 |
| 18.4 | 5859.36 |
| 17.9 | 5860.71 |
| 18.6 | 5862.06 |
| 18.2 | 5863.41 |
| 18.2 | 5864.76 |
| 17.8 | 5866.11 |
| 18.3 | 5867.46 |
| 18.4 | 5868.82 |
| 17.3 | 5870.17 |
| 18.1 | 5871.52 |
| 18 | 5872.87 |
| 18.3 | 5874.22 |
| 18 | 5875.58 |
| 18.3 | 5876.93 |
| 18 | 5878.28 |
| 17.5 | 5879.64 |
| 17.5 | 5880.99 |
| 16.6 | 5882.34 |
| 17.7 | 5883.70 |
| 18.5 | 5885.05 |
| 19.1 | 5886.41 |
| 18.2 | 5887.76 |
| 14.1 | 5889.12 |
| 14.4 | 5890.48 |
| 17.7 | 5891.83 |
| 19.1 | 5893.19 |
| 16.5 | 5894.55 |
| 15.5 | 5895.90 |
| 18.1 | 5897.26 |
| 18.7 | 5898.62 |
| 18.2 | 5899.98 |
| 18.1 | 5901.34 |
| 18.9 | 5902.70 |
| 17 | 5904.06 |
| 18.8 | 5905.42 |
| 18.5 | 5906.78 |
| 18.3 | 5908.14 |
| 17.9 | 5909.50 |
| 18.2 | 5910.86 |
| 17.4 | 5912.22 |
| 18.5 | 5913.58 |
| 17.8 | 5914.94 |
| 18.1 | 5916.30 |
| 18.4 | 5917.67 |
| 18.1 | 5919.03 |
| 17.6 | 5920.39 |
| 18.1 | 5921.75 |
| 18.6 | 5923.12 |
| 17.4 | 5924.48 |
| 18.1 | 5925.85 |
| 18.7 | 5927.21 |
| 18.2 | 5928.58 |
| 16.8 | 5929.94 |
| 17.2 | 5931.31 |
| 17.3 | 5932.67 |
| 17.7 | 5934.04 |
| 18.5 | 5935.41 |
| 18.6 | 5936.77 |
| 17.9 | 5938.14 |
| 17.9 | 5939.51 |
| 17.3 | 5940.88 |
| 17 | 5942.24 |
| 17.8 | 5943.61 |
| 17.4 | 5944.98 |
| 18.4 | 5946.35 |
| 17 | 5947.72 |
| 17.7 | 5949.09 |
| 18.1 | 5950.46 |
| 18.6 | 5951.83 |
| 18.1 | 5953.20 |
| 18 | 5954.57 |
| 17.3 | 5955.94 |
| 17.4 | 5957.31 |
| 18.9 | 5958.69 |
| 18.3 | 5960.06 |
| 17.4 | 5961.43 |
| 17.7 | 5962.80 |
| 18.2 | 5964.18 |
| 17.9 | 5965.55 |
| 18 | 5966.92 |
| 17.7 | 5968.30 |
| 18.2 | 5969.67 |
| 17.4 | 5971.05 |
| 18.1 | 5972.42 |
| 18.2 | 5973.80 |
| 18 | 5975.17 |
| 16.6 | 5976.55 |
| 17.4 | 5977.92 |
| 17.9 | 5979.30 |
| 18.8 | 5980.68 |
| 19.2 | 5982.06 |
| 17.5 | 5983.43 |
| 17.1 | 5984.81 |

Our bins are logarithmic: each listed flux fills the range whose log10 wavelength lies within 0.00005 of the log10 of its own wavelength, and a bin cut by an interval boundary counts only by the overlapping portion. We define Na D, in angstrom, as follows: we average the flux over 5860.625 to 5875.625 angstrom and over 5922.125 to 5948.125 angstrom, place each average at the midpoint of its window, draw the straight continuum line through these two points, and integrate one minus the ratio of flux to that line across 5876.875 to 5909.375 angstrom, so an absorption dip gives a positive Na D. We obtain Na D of 0.6 angstrom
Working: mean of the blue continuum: 18.1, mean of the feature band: 17.6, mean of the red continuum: 17.8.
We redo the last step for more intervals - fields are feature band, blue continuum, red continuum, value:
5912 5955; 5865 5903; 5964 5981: -0.3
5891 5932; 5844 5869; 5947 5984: 0.3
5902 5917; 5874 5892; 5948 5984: -0.5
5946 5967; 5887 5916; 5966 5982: -0.1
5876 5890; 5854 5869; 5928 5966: 0.3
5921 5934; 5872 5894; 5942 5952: -0.1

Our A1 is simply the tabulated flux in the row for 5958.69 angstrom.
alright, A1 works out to 18.9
